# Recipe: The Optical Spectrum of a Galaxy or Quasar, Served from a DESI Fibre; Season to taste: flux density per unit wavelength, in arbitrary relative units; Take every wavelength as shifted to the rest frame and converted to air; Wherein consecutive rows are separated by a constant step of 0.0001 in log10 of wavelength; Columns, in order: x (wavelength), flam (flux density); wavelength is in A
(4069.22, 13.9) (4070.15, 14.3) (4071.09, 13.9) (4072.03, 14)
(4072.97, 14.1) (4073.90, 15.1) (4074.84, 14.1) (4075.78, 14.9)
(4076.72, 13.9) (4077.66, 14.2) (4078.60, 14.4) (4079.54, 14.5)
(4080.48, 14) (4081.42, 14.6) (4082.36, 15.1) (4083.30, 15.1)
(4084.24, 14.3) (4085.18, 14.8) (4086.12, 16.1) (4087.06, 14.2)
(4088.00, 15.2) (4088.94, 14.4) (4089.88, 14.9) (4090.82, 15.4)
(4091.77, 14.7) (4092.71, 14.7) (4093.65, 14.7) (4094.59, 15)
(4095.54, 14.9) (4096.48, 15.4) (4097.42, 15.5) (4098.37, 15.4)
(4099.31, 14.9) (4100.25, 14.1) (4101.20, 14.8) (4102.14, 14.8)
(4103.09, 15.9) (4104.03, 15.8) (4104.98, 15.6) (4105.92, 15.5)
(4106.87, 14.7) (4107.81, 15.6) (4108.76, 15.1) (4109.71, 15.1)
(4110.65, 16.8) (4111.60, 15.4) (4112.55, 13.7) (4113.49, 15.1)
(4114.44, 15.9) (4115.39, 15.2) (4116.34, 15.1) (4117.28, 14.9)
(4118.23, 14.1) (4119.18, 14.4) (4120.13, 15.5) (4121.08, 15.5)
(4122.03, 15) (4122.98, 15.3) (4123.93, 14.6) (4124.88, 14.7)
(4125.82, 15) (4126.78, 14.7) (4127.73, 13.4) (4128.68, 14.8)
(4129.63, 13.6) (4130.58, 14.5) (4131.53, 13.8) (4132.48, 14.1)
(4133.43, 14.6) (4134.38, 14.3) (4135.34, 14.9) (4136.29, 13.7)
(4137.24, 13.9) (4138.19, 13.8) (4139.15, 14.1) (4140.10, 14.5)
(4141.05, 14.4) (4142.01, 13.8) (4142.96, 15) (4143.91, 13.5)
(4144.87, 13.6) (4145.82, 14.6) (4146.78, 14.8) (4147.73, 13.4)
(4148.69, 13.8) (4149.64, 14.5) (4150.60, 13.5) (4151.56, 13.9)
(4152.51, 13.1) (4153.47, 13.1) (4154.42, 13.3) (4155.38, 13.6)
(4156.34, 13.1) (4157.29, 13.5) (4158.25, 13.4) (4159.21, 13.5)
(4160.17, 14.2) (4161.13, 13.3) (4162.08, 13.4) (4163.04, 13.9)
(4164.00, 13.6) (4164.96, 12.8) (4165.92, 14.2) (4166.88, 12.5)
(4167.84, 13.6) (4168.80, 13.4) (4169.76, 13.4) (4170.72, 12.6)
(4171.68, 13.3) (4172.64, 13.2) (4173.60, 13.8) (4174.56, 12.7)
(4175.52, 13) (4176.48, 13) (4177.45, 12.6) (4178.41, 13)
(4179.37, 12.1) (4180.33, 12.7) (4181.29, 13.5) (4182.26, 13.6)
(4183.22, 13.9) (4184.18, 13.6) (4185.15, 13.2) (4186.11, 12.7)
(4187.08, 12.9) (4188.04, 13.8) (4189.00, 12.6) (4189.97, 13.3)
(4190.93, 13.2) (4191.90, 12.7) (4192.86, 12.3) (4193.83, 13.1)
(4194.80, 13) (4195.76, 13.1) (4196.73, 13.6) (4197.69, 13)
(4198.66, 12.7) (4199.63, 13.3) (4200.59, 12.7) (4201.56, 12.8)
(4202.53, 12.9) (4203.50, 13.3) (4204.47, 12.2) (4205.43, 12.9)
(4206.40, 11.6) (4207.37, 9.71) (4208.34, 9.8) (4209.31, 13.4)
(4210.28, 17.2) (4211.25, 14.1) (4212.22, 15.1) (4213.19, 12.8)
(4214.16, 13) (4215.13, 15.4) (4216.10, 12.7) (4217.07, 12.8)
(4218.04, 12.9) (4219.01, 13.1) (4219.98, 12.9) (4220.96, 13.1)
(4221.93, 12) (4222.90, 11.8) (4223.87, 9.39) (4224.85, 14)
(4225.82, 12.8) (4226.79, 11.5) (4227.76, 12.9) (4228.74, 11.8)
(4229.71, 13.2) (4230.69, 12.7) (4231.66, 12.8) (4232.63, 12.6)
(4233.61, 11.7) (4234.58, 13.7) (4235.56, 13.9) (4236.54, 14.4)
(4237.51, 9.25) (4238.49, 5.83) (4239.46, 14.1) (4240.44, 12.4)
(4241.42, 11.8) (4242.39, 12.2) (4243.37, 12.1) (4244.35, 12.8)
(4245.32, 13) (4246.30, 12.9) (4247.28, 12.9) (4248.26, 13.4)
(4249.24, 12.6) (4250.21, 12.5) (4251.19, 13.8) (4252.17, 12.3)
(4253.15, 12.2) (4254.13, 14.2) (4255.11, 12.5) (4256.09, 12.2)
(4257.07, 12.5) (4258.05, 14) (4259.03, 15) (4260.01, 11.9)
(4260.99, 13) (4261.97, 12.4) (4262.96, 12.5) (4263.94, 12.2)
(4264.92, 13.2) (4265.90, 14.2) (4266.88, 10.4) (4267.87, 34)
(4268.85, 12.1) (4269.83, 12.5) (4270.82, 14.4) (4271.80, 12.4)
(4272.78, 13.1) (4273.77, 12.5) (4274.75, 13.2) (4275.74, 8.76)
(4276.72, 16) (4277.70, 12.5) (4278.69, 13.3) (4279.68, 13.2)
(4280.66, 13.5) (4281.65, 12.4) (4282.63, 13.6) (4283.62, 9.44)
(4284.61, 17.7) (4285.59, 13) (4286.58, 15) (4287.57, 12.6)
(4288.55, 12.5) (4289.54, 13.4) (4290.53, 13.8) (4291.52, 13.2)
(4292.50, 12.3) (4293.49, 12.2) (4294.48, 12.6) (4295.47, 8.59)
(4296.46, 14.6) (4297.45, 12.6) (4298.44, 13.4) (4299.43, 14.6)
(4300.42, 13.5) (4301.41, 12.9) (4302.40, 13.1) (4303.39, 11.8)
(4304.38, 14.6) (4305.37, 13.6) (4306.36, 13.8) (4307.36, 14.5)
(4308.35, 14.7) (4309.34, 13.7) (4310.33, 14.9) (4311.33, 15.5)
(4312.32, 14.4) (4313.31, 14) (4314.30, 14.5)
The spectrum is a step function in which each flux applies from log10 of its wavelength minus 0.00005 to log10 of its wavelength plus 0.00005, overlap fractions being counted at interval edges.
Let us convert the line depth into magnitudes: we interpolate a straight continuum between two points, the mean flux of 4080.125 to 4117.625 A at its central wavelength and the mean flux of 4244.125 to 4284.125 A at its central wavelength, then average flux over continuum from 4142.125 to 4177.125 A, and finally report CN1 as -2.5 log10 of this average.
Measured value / 0.07 mag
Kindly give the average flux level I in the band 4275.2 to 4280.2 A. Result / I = 12.8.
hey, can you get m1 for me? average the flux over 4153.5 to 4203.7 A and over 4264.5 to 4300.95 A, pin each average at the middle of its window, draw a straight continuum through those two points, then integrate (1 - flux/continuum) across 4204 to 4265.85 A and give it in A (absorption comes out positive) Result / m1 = 3.2 A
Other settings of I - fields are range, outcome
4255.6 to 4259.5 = 13.4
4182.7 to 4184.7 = 13.7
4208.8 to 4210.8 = 15.2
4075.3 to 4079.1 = 14.3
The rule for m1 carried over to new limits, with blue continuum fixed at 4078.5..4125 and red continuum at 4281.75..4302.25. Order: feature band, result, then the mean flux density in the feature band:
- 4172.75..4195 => 1.7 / 13.1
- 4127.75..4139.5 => 0.4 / 14.1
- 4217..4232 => 1.4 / 12.5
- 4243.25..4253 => 0.5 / 12.8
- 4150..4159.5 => 0.7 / 13.4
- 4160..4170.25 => 0.6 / 13.5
